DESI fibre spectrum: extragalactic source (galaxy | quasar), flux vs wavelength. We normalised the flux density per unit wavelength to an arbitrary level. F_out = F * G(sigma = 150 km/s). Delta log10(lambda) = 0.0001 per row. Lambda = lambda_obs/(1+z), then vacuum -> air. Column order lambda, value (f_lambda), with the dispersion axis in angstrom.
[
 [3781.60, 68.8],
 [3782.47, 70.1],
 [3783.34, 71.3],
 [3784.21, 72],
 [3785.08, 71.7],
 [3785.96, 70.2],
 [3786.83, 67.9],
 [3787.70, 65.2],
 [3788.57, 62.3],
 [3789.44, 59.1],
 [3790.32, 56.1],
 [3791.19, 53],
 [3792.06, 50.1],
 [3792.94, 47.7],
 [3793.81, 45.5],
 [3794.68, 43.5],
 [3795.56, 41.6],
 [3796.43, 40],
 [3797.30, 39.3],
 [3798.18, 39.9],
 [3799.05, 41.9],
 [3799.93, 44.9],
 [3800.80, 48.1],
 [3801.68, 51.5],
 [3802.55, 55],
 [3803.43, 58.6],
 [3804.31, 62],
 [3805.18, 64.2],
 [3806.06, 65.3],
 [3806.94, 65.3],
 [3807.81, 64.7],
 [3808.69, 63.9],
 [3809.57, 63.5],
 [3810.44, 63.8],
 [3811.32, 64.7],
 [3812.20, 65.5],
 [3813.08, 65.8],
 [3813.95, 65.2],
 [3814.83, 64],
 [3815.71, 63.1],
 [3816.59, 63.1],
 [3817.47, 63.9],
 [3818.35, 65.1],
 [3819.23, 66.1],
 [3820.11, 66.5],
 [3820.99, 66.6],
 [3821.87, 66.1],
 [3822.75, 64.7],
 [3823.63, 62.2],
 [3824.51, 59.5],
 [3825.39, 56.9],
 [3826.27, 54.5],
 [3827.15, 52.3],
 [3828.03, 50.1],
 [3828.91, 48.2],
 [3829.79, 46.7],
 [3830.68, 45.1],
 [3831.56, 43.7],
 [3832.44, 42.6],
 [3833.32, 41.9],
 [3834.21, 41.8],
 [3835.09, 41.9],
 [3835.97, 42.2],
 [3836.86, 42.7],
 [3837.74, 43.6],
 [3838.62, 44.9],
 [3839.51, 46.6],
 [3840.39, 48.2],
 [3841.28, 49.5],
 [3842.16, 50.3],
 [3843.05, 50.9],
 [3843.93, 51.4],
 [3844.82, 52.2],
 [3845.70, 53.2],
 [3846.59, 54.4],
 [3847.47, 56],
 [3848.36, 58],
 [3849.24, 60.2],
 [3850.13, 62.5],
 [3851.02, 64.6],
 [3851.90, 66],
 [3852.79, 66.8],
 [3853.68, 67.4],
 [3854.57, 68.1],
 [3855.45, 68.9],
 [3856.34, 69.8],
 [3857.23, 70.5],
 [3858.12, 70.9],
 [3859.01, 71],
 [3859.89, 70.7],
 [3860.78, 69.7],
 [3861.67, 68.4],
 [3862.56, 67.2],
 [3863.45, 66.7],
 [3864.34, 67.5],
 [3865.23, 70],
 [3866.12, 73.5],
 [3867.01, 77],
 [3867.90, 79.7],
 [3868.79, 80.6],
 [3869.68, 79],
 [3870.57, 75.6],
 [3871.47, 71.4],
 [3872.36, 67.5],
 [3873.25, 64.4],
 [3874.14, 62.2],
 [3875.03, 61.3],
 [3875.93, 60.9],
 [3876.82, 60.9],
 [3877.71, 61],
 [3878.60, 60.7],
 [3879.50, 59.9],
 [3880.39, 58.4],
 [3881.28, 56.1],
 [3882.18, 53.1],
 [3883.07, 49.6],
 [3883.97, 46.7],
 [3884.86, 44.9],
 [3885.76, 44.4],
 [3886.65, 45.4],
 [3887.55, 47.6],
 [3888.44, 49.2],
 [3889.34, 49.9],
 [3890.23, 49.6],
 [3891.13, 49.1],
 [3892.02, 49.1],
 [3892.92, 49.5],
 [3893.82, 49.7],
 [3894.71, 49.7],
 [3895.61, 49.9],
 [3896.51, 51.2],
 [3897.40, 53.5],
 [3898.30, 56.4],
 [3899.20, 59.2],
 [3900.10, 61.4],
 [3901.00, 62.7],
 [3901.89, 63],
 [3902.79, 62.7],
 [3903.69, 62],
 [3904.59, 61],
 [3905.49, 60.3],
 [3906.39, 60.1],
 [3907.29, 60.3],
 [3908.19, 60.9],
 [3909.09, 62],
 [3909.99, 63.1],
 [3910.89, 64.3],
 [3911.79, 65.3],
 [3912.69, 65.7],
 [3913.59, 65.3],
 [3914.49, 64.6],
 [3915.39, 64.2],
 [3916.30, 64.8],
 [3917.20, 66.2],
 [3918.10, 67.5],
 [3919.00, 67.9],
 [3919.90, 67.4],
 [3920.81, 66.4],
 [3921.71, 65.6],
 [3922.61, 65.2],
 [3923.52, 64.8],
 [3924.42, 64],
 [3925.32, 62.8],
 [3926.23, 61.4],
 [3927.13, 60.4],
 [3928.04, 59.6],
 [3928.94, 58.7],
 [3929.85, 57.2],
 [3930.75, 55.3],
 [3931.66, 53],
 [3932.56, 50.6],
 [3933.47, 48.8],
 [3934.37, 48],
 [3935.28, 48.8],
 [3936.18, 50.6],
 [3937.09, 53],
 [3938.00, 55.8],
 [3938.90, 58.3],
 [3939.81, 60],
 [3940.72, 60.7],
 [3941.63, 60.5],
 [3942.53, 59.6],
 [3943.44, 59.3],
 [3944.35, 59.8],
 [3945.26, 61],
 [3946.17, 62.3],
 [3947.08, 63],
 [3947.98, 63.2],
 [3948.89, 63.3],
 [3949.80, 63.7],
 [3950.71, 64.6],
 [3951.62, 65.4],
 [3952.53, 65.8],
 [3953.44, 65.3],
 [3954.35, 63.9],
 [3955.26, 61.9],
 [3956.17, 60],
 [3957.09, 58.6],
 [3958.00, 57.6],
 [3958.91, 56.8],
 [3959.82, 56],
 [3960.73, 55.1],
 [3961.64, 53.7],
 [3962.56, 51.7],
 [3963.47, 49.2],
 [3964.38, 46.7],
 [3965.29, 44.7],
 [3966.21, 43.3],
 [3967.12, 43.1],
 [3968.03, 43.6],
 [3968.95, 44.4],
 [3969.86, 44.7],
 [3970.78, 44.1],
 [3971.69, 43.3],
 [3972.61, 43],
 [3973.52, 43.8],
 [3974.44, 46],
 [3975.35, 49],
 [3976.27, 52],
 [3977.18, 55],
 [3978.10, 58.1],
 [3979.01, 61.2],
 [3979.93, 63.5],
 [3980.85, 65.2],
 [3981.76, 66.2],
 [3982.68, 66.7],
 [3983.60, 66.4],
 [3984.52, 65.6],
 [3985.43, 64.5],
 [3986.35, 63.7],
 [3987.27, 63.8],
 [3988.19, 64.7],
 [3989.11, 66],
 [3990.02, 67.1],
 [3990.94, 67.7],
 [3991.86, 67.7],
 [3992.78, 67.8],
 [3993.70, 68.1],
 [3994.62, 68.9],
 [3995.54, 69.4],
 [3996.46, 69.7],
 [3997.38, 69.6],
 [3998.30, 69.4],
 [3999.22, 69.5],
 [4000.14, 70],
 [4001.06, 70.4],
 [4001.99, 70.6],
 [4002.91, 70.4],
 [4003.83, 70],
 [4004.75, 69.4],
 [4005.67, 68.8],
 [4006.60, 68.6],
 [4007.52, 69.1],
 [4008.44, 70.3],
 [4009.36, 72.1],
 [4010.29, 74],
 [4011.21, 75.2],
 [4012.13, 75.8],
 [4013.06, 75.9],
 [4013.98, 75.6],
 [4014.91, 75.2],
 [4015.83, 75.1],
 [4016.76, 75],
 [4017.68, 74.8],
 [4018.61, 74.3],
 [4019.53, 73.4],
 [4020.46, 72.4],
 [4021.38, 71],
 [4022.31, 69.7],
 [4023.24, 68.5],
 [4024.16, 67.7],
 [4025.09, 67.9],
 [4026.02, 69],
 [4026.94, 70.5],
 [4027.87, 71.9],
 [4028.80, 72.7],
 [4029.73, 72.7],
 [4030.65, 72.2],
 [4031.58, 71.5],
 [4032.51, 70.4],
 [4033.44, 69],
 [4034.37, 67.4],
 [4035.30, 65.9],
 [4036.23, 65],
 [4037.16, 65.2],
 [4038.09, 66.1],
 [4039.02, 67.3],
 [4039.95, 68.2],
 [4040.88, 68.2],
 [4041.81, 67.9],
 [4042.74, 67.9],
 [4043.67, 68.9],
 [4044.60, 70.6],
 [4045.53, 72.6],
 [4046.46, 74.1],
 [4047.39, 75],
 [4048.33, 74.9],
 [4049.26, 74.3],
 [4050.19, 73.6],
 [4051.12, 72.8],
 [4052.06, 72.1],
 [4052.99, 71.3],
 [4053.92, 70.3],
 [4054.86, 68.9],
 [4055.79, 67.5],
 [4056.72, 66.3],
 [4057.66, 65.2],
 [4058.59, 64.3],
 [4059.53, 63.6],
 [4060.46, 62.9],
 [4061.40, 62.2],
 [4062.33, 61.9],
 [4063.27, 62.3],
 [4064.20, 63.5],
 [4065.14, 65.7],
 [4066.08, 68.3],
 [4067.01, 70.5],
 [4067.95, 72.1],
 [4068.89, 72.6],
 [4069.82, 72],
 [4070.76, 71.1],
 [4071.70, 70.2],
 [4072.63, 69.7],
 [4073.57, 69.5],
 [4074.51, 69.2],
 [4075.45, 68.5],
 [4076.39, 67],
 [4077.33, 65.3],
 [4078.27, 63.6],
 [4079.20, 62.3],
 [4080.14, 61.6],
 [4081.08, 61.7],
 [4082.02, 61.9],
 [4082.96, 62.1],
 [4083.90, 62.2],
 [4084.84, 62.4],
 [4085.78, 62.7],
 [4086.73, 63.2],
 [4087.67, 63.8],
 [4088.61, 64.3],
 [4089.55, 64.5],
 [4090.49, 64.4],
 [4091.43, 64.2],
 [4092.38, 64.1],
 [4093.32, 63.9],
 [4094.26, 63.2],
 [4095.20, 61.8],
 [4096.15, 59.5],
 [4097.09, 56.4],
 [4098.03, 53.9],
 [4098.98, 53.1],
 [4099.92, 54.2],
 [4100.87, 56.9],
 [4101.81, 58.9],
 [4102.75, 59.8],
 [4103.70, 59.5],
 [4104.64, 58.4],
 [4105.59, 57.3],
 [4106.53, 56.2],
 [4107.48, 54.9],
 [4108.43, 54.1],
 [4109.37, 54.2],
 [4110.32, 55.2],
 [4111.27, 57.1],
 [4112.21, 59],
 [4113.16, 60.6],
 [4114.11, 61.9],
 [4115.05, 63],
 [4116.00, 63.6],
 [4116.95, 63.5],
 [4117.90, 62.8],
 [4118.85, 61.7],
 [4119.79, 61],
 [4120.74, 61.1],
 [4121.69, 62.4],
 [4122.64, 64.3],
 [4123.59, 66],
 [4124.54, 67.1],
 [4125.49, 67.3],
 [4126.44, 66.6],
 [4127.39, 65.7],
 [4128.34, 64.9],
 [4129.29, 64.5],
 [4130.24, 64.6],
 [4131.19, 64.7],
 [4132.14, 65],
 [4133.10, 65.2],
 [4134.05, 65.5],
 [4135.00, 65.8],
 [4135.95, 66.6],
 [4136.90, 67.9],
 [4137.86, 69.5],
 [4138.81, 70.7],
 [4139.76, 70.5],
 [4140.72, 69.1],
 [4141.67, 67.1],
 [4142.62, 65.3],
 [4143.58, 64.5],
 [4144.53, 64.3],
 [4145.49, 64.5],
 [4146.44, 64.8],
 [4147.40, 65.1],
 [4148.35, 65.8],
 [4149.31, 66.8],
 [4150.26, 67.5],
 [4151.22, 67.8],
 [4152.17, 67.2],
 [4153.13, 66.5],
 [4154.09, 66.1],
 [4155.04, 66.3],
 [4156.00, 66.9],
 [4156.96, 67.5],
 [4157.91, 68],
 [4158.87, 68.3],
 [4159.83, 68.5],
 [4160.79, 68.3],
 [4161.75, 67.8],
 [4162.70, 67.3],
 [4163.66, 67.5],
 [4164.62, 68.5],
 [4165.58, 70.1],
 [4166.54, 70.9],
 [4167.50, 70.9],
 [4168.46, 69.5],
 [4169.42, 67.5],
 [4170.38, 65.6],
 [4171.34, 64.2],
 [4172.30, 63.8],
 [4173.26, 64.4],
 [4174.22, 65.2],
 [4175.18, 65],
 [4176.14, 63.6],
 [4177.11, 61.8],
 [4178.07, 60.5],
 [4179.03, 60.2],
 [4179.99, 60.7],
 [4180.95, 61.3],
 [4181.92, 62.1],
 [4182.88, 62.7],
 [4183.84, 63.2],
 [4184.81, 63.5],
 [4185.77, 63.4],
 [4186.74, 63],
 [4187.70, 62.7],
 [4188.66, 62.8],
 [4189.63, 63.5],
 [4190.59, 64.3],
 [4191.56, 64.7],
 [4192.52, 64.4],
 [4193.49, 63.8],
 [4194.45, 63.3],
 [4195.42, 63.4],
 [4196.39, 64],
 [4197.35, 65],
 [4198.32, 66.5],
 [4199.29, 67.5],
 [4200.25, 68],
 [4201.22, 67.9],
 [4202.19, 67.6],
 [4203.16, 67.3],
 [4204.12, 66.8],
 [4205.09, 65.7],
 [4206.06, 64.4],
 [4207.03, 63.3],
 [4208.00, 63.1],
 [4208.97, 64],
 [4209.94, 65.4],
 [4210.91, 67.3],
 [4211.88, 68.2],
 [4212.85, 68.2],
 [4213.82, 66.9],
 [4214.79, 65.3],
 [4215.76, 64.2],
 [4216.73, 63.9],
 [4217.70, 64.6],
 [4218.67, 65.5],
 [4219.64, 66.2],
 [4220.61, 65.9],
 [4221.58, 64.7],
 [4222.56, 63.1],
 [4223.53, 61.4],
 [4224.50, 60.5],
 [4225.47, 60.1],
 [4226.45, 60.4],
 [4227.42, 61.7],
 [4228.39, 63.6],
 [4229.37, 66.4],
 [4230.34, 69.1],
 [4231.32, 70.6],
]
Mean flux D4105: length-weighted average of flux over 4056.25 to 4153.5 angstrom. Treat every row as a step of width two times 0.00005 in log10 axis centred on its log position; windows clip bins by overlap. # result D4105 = 63.8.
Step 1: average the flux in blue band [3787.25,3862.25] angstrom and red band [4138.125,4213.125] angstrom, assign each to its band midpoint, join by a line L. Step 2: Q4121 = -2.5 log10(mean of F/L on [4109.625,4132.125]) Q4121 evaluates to 0.02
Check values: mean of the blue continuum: 56.7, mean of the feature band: 62.9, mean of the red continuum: 65.7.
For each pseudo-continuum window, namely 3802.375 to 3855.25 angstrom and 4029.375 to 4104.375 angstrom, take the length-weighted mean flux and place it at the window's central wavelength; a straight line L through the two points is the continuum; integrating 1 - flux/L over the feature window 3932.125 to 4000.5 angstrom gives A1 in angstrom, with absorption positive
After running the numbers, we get 4.2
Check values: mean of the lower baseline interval 57.1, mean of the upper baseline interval 66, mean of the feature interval 58.4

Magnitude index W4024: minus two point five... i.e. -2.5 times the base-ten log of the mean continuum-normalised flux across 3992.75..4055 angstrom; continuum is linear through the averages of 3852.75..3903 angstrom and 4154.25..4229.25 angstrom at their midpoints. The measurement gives -0.127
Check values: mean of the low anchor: 61.2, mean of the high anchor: 65.1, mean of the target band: 70.8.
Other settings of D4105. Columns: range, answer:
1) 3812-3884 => 60.1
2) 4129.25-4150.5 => 66.3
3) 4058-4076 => 67.4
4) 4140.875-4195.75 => 65.4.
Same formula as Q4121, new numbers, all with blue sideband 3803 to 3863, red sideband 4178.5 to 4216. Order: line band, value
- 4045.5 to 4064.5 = -0.10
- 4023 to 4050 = -0.13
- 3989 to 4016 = -0.15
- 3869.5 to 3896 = 0.07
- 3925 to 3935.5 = 0.09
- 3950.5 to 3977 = 0.17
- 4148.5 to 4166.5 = -0.06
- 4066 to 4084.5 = -0.07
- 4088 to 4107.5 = 0.06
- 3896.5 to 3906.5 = 0.00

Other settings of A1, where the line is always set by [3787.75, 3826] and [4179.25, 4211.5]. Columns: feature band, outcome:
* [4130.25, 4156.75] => -1.25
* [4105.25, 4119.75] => 0.90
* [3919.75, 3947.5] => 0.58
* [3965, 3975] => 2.72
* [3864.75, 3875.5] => -2.37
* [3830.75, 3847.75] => 3.26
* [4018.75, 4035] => -2.37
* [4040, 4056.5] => -2.45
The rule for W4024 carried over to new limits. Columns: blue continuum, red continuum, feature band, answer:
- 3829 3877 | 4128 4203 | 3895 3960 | 0.02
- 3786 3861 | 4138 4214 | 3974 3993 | -0.03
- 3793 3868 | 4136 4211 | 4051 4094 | -0.04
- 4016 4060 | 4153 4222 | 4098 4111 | 0.21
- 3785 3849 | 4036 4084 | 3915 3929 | -0.07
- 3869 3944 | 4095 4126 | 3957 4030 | -0.08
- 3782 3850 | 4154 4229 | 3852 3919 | -0.08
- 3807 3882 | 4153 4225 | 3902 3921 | -0.04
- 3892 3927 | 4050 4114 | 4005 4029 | -0.15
